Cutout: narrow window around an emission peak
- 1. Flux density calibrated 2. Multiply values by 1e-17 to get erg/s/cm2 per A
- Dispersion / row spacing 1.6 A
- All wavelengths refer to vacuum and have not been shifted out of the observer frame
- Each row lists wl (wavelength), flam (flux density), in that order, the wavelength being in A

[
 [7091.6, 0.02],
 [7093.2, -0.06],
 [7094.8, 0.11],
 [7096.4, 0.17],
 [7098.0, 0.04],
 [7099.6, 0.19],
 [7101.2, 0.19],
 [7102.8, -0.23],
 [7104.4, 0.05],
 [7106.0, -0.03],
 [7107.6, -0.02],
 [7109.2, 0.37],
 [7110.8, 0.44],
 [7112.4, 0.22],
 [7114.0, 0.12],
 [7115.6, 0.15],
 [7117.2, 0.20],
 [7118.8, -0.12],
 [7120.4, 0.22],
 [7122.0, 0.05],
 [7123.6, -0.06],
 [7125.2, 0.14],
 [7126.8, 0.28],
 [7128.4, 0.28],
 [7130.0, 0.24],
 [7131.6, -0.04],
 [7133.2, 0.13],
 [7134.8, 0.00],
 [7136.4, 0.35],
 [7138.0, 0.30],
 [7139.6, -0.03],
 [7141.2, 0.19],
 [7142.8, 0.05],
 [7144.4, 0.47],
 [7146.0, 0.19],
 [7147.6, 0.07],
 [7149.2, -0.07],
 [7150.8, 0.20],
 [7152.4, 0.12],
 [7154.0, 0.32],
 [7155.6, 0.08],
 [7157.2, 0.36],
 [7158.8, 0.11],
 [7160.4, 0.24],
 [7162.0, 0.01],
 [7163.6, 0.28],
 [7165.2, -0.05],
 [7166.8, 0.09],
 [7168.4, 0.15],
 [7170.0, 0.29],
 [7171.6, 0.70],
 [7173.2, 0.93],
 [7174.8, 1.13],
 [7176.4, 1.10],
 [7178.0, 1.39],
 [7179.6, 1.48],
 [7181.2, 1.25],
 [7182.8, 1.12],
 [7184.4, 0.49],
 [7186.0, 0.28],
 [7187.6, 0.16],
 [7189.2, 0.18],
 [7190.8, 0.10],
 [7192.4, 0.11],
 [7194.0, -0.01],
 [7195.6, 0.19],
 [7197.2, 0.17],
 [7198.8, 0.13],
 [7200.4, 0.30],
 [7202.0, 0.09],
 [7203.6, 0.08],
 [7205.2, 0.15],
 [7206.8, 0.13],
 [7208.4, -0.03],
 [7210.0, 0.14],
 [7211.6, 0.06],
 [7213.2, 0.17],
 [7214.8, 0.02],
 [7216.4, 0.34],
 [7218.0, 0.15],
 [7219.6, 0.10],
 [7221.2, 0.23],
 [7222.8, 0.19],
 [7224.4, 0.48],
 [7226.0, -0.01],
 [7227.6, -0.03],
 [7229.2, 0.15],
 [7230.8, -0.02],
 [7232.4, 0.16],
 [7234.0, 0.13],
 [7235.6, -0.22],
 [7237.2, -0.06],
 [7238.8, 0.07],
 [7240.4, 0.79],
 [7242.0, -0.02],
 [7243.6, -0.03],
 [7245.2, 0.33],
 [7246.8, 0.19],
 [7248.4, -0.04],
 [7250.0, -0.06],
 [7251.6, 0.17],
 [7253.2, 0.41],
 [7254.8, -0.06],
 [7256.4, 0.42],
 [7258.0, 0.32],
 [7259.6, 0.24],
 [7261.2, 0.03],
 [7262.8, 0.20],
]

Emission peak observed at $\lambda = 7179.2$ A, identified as [O II]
